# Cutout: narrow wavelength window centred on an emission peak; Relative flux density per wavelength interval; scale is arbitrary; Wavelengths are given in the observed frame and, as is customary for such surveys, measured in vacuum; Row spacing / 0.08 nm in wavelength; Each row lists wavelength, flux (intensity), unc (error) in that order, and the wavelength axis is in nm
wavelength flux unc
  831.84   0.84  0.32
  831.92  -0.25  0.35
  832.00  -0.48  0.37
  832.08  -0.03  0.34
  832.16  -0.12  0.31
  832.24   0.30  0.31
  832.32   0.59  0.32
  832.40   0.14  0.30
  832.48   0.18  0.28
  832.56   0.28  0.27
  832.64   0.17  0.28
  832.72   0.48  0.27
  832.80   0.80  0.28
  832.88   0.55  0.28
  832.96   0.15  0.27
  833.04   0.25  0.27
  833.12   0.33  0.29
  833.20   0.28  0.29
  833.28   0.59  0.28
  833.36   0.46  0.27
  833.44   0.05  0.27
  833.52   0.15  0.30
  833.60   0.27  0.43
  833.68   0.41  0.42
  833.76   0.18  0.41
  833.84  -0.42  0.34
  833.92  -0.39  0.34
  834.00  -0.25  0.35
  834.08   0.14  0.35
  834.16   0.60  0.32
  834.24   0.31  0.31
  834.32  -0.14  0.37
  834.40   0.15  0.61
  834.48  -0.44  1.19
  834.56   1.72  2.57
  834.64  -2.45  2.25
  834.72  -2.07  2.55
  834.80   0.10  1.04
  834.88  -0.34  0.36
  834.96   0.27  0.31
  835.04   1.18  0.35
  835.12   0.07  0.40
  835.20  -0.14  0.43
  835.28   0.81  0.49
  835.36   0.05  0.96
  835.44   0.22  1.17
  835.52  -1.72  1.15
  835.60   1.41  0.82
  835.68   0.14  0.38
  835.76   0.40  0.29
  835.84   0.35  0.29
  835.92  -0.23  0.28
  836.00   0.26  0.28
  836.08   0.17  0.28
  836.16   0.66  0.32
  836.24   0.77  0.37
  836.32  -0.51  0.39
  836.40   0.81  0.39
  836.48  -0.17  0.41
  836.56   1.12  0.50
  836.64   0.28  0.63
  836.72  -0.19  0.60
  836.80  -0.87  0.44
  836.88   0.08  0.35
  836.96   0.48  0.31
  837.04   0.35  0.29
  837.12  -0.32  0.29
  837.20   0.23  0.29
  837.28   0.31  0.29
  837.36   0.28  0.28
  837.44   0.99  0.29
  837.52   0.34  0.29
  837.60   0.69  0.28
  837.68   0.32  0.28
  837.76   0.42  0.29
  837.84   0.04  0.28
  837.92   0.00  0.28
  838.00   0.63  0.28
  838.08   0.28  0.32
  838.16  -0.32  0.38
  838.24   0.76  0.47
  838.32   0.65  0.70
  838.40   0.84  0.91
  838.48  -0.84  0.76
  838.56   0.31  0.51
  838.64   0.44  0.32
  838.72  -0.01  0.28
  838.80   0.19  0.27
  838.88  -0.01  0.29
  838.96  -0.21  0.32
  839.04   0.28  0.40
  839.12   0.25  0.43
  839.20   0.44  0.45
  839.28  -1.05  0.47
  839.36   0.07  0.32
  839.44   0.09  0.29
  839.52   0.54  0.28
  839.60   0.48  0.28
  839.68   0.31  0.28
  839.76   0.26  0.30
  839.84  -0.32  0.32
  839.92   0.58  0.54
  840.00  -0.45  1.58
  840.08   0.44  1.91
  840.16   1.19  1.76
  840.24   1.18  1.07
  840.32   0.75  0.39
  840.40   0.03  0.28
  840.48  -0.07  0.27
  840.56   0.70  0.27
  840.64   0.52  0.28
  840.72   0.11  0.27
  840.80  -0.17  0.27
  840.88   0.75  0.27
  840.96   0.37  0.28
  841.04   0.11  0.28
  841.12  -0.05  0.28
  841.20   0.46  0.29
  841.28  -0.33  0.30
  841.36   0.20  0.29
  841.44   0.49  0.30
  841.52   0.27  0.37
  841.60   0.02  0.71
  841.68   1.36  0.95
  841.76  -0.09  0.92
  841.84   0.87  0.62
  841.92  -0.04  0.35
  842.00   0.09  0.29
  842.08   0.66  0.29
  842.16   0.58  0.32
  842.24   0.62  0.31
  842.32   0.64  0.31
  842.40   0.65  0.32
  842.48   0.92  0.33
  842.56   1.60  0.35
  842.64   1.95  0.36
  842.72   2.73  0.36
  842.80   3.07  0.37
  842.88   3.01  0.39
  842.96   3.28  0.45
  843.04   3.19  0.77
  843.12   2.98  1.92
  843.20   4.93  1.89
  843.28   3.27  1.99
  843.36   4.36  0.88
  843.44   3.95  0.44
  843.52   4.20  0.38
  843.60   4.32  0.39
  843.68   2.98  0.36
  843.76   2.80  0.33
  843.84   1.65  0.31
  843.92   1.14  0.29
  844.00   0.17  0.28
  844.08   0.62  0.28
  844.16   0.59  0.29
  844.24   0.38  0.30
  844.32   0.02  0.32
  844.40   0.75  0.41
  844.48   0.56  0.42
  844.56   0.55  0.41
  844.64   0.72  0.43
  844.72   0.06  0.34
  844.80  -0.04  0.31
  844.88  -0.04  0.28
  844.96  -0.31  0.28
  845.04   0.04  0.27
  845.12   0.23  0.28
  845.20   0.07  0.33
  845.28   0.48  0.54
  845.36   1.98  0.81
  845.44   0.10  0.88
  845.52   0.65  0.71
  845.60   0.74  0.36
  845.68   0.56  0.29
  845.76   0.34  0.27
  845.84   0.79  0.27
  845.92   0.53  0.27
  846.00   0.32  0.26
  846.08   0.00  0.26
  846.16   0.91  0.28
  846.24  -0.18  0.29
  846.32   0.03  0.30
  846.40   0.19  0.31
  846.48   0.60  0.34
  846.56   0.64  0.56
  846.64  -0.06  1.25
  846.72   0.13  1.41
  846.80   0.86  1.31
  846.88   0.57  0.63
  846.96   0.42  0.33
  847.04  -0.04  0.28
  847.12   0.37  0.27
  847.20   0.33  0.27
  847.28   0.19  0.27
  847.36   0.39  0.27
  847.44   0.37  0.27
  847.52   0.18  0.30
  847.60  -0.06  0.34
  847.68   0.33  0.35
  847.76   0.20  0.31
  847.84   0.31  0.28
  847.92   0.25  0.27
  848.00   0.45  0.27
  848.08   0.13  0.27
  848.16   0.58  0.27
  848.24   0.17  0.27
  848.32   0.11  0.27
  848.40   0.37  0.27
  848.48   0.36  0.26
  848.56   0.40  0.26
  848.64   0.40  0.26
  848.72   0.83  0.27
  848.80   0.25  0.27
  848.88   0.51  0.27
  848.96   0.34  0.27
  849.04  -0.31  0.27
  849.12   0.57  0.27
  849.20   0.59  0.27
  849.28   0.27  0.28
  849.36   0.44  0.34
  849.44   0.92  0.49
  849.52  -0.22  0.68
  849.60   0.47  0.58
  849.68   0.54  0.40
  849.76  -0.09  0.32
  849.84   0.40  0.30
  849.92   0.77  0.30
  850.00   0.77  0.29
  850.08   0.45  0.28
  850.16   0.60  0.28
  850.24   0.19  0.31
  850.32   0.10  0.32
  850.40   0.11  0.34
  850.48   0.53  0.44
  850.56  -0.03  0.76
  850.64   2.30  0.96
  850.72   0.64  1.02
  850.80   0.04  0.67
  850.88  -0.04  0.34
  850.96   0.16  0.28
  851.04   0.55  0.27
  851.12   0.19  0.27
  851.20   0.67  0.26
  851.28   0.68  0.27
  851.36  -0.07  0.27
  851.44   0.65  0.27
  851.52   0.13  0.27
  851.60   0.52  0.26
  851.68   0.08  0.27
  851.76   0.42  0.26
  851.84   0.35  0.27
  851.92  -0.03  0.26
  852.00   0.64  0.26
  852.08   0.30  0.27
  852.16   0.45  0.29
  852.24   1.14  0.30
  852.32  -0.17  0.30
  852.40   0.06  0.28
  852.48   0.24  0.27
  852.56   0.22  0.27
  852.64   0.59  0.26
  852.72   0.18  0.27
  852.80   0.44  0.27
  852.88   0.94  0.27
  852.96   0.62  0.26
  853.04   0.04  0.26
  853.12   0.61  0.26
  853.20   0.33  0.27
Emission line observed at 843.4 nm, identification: [O II] 3727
